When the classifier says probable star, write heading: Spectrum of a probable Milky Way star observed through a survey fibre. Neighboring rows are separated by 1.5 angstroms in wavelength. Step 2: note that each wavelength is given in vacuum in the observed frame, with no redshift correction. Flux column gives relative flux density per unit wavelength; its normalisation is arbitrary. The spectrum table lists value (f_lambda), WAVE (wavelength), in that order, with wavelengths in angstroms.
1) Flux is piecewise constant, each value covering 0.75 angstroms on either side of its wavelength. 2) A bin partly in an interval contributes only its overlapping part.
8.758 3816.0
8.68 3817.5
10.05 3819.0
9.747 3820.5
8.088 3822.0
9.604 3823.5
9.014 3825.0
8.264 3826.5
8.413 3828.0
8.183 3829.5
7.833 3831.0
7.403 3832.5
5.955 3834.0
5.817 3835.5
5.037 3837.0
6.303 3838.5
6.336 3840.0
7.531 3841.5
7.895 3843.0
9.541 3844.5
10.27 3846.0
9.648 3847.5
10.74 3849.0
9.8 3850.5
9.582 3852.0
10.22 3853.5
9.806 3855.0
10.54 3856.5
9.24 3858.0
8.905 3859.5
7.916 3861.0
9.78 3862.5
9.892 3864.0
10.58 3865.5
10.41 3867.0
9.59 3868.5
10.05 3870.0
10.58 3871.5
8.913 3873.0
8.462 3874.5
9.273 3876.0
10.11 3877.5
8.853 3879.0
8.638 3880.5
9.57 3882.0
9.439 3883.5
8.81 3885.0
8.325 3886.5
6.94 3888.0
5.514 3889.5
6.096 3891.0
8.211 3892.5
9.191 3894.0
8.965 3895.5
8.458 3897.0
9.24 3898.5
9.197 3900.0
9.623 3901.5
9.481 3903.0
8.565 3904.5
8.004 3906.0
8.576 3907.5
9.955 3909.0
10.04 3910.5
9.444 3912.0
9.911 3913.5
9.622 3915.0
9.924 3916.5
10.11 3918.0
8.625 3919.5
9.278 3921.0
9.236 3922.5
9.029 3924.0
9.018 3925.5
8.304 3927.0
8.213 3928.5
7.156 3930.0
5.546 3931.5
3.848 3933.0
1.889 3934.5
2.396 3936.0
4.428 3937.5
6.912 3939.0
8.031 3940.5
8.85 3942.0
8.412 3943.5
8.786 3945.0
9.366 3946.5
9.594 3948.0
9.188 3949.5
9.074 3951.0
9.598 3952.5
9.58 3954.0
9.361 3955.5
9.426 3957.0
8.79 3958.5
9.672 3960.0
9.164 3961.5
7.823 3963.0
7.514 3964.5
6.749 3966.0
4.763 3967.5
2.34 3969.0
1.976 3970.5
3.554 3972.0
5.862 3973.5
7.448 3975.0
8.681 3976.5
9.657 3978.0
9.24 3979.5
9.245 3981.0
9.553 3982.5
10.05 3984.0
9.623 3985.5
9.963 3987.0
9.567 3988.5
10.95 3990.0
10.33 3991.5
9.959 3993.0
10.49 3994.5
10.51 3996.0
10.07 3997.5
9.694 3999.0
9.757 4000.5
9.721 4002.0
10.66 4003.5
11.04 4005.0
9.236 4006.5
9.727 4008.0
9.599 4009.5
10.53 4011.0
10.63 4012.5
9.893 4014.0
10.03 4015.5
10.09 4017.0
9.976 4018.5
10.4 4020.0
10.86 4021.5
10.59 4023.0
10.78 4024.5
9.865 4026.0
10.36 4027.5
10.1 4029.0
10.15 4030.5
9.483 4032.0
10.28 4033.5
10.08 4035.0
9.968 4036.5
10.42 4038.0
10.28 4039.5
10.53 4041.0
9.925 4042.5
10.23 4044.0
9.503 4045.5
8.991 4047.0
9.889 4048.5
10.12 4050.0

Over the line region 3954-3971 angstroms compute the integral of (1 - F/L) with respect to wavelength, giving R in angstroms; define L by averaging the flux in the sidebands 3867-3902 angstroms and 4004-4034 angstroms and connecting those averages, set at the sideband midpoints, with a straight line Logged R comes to 4.2 angstroms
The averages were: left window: 8.81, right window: 10.2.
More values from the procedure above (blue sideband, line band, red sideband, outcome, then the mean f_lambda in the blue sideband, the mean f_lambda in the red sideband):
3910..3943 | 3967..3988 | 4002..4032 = 4.19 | 7.71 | 10.2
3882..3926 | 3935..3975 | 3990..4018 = 9.16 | 8.87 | 10.1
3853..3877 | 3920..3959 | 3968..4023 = 6.48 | 9.63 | 9.19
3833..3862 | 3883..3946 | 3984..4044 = 7.26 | 8.48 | 10.2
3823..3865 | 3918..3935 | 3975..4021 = 3.28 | 8.56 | 9.93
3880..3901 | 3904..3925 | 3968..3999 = -2.37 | 8.34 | 8.45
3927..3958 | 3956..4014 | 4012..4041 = 0.86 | 7.51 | 10.2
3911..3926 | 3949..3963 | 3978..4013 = 0.68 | 9.44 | 9.99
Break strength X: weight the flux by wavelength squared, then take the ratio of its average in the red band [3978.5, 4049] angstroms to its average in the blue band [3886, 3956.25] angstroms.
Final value 1.28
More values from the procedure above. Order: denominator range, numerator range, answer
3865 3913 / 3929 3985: 0.86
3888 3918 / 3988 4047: 1.22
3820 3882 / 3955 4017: 1.07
